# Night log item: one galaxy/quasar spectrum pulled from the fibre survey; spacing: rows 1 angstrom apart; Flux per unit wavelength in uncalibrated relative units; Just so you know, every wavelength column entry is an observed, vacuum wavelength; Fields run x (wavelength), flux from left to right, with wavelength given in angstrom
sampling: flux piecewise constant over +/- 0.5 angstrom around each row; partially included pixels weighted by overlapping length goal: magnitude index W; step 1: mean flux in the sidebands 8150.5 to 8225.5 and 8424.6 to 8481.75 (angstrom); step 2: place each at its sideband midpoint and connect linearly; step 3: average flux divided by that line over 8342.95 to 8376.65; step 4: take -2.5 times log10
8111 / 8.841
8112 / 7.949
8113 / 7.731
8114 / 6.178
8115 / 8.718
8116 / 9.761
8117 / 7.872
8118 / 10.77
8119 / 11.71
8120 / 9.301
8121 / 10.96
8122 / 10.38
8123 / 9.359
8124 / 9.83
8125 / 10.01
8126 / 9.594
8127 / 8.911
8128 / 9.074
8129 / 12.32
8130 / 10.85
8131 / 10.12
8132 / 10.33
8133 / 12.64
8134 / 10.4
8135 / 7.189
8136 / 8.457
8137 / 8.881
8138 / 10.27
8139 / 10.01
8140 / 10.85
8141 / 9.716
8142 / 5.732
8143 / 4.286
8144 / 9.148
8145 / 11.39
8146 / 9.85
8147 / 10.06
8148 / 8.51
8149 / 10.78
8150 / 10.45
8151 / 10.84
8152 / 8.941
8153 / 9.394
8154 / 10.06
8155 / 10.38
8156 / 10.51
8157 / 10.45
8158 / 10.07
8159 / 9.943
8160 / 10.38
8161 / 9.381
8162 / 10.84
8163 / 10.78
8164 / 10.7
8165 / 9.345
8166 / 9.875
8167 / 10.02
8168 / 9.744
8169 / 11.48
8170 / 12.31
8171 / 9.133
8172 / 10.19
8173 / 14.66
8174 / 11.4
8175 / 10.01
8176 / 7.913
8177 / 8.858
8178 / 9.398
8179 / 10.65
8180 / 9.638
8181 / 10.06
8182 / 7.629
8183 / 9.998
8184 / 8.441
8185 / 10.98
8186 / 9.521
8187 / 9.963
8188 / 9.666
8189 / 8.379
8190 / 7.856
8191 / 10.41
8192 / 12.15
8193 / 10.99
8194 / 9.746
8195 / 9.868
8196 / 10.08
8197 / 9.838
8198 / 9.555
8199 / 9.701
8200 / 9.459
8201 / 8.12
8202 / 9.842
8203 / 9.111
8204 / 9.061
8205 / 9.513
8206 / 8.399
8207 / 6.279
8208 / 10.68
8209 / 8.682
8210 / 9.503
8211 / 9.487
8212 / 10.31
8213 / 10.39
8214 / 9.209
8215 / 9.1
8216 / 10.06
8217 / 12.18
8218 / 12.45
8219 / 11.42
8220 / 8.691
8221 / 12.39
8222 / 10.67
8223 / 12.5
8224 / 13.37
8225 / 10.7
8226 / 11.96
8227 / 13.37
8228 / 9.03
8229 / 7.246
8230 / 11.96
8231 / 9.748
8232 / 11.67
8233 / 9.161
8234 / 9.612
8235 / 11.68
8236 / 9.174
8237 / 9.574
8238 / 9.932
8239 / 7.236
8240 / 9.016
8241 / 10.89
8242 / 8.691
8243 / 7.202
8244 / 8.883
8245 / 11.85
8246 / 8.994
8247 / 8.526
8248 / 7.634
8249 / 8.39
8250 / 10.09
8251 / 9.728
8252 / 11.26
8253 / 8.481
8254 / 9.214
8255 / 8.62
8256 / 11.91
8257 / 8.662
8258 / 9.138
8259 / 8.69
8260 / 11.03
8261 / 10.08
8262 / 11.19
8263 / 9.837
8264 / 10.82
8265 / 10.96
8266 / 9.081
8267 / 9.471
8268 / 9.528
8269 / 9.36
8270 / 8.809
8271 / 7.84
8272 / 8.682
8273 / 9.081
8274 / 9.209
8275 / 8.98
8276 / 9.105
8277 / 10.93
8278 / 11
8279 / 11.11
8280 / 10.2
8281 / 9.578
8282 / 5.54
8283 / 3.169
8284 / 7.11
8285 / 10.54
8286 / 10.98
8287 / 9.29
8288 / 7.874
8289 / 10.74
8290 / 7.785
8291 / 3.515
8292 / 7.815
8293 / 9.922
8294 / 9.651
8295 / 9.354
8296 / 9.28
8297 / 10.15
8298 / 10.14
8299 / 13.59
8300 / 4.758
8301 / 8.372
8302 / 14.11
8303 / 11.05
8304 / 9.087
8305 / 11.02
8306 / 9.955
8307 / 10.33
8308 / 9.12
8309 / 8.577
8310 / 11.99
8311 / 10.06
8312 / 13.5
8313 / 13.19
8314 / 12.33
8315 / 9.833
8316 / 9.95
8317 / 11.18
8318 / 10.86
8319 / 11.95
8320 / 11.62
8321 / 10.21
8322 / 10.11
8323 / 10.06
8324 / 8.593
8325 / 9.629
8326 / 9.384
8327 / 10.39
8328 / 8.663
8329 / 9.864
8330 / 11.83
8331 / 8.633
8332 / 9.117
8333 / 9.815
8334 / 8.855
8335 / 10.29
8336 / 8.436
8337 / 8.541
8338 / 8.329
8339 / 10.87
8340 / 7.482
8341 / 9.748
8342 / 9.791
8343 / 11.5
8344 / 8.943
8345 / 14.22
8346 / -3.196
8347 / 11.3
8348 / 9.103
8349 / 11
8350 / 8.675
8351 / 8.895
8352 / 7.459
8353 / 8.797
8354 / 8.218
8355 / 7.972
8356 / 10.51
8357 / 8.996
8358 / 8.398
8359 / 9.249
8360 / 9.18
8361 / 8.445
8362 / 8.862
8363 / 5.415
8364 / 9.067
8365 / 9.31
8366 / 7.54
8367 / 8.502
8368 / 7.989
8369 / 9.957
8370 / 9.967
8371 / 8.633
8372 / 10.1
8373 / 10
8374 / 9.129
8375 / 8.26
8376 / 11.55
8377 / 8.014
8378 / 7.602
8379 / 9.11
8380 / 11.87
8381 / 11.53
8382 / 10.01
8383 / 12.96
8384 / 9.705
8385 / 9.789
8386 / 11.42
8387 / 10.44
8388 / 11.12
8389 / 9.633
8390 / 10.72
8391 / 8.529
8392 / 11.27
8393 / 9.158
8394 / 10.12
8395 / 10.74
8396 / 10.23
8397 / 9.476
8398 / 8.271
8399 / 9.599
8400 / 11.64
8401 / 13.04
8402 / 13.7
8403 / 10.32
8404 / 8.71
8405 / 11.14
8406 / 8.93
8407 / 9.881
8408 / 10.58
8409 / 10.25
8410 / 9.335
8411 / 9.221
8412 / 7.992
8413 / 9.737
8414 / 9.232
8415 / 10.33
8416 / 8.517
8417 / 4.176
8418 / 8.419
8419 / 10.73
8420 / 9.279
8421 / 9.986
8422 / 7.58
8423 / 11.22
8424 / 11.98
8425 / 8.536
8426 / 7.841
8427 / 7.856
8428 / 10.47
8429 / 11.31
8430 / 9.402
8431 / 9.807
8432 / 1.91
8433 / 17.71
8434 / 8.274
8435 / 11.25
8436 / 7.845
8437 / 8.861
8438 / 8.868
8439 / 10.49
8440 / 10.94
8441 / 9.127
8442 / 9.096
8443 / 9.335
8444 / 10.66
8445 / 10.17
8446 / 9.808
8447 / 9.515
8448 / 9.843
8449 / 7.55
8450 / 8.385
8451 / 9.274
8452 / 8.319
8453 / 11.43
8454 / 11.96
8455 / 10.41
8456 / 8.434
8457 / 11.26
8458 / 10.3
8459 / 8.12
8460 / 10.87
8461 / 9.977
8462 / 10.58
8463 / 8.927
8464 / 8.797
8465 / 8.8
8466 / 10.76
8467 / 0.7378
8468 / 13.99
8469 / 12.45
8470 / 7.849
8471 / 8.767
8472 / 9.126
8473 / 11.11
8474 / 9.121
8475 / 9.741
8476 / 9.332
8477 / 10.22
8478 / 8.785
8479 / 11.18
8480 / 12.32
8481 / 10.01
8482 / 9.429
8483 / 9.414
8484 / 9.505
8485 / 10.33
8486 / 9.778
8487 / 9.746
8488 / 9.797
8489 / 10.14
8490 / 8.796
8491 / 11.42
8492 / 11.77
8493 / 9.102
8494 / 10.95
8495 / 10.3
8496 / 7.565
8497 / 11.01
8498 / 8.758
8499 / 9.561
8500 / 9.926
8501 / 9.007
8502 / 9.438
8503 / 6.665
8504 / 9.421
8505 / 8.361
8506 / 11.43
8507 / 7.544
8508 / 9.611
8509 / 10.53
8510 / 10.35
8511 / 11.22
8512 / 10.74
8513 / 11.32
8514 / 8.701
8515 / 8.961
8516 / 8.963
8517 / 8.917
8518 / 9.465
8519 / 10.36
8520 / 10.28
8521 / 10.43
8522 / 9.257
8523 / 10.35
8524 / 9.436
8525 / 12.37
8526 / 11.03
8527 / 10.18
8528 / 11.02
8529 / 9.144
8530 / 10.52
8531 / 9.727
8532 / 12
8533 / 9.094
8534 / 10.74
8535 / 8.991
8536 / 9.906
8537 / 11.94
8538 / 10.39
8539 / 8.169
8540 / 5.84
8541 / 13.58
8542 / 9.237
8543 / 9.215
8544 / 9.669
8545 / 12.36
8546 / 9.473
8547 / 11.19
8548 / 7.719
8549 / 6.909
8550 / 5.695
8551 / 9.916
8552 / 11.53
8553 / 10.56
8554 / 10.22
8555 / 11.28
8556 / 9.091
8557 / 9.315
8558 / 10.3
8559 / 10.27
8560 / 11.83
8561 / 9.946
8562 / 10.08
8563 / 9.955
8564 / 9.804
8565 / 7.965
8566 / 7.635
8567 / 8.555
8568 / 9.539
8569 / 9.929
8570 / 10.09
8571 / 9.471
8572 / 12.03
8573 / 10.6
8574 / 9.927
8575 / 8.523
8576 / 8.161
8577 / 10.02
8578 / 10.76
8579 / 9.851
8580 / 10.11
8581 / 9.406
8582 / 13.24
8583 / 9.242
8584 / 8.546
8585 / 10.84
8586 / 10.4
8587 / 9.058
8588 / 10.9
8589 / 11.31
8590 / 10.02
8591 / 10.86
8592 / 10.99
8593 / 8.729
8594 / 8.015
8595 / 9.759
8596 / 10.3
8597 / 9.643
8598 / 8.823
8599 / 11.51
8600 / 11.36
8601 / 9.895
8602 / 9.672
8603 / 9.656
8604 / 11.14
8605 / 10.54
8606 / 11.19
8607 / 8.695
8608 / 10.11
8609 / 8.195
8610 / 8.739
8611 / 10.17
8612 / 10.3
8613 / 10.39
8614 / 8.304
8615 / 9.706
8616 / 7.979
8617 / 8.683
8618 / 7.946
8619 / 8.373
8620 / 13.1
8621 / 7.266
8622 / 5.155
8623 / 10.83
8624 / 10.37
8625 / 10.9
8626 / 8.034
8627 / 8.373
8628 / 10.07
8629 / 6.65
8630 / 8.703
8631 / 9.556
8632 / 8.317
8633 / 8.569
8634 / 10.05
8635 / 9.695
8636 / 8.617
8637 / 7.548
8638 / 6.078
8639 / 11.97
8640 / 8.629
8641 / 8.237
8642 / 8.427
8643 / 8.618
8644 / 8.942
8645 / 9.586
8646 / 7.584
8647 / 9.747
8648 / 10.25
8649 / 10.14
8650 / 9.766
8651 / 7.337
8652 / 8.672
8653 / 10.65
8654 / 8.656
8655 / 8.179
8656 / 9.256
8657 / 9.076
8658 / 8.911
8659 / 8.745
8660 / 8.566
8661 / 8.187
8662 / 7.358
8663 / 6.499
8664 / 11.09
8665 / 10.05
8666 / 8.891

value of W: 0.11 mag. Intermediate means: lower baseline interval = 10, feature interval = 8.84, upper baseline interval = 9.61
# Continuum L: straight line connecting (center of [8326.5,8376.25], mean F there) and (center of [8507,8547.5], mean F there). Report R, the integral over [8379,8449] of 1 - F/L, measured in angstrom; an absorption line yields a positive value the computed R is -3.3 angstrom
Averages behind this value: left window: 9.04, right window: 10.1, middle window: 9.85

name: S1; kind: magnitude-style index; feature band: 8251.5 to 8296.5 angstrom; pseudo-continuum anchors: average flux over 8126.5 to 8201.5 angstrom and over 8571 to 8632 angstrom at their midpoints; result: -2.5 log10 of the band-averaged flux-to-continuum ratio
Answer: 0.07 mag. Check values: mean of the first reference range 9.87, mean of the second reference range 9.68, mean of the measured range 9.21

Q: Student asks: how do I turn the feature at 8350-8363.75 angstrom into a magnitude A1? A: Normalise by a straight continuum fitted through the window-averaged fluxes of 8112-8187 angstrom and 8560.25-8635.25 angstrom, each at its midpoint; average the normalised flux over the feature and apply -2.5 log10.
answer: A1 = 0.144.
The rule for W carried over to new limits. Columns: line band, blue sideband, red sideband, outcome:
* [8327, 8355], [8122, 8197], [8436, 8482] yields 0.077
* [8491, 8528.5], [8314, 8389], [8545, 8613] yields -0.013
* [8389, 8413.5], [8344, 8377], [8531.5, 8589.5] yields -0.124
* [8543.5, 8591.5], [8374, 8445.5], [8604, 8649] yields -0.066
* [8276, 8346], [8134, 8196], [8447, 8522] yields 0.008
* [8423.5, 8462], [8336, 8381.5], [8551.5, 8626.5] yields -0.044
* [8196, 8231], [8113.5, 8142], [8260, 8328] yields -0.042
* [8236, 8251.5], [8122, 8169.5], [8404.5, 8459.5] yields 0.071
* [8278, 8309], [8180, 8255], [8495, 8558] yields 0.070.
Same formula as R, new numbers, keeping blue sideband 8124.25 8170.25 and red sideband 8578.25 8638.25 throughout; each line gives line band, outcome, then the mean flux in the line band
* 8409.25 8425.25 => 0.8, 9.17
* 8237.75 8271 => 1.1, 9.46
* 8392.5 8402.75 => -1.0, 10.6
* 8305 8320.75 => -1.9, 11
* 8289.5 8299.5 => 0.7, 9.12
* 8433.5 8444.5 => 0.2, 9.52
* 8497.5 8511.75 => 0.2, 9.44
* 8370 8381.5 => 0.1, 9.63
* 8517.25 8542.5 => -1.4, 10.1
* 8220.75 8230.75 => -1.5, 11.3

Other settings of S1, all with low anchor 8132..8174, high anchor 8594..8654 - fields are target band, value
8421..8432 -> 0.034 mag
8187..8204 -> 0.027 mag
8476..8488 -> -0.061 mag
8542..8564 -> -0.051 mag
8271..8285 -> 0.118 mag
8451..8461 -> -0.062 mag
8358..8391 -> 0.016 mag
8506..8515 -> -0.066 mag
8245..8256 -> 0.054 mag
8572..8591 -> -0.089 mag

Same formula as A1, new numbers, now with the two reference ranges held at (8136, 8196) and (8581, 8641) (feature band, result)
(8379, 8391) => -0.10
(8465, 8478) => 0.03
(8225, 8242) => -0.03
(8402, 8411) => -0.04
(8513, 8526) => -0.04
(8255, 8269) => -0.02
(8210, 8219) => -0.06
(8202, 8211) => 0.10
